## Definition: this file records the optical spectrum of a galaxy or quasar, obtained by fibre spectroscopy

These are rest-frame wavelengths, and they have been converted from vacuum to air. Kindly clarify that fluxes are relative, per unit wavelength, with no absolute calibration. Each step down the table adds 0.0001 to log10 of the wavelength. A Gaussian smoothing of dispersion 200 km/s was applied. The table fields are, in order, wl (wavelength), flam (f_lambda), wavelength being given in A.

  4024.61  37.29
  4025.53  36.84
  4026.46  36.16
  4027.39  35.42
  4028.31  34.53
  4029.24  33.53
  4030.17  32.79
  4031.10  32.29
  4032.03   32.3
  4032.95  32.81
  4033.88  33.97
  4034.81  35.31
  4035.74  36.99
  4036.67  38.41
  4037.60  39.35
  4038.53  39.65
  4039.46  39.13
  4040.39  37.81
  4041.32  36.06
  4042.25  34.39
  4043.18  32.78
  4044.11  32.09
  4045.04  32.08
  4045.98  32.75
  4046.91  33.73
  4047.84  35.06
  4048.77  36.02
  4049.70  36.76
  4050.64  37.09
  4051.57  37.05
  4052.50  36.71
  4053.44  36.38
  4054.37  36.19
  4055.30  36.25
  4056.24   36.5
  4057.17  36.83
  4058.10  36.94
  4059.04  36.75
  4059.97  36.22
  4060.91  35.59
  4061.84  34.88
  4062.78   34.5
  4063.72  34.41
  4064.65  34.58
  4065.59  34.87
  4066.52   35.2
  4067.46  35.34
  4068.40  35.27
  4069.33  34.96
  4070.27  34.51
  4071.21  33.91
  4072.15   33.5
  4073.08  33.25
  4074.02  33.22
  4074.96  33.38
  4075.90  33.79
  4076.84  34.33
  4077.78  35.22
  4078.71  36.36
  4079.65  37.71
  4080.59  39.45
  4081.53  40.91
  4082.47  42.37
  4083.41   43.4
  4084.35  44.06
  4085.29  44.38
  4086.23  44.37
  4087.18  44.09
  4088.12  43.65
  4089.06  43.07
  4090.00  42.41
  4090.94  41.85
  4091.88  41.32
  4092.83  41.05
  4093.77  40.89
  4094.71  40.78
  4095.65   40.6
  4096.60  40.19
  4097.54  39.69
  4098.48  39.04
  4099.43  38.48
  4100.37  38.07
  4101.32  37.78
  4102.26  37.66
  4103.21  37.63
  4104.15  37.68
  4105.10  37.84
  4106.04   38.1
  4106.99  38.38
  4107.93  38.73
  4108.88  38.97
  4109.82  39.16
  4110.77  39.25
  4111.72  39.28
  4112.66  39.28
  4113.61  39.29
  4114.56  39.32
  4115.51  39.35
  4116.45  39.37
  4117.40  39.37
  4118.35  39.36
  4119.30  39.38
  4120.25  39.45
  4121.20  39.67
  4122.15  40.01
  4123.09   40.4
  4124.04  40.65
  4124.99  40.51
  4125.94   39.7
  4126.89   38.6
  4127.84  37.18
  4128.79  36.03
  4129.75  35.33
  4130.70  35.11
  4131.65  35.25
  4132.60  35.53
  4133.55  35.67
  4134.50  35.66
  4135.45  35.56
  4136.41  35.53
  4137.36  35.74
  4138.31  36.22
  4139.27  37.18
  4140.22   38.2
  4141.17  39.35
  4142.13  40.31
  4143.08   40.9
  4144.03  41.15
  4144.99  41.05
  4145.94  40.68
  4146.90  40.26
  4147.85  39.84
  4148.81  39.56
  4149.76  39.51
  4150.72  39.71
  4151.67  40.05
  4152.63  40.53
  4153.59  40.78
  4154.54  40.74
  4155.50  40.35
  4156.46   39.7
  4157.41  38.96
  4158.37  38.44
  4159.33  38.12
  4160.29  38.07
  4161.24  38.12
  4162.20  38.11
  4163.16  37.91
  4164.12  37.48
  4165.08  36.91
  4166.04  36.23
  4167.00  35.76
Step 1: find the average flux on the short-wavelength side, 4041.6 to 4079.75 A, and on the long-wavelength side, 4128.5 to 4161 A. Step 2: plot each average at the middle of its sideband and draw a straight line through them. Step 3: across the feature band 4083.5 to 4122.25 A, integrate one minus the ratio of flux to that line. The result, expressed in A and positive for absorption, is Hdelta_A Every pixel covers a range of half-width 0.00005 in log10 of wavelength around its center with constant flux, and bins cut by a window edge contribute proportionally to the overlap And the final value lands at -3.6 A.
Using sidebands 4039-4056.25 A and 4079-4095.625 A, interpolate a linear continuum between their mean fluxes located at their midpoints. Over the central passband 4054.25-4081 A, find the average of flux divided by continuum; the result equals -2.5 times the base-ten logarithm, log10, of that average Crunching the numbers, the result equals 0.10 mag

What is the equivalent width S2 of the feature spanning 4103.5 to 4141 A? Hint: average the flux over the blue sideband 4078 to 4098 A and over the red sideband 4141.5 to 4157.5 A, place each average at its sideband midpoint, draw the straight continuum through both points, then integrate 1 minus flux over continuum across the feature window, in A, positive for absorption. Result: 2.5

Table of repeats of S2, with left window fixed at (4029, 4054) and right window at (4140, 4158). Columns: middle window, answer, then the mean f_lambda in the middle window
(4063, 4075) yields 0.7 A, 34.4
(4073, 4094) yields -1.5 A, 39.9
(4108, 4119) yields -0.2 A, 39.2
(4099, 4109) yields 0.0 A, 38.1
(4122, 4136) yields 0.7 A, 37.3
